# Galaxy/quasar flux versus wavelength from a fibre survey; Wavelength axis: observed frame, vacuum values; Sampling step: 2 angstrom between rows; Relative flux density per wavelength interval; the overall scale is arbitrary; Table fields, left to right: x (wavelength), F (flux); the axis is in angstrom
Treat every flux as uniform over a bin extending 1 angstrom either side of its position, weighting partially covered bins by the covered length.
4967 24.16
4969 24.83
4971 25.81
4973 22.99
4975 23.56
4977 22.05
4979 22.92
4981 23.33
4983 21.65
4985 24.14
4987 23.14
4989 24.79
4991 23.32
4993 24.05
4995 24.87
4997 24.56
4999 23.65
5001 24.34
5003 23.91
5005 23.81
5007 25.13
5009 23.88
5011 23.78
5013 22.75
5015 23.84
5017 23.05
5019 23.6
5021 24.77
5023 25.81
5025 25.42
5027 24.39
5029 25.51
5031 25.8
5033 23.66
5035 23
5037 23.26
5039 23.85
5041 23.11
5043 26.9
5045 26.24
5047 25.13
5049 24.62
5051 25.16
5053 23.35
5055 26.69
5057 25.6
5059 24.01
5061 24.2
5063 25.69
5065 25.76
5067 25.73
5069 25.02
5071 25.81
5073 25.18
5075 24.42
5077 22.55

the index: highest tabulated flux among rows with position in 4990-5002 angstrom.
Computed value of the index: 24.87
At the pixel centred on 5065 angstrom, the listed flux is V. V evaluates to 25.76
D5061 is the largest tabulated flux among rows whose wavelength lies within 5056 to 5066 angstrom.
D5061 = 25.76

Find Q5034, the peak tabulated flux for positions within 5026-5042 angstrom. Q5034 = 25.8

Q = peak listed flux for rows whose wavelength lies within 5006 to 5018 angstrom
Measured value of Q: 25.13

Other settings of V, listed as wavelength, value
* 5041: 23.11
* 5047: 25.13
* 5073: 25.18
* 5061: 24.2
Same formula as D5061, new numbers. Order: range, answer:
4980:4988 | 24.14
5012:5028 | 25.81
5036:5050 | 26.9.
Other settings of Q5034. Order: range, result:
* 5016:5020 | 23.6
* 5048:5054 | 25.16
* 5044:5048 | 26.24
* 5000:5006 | 24.34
